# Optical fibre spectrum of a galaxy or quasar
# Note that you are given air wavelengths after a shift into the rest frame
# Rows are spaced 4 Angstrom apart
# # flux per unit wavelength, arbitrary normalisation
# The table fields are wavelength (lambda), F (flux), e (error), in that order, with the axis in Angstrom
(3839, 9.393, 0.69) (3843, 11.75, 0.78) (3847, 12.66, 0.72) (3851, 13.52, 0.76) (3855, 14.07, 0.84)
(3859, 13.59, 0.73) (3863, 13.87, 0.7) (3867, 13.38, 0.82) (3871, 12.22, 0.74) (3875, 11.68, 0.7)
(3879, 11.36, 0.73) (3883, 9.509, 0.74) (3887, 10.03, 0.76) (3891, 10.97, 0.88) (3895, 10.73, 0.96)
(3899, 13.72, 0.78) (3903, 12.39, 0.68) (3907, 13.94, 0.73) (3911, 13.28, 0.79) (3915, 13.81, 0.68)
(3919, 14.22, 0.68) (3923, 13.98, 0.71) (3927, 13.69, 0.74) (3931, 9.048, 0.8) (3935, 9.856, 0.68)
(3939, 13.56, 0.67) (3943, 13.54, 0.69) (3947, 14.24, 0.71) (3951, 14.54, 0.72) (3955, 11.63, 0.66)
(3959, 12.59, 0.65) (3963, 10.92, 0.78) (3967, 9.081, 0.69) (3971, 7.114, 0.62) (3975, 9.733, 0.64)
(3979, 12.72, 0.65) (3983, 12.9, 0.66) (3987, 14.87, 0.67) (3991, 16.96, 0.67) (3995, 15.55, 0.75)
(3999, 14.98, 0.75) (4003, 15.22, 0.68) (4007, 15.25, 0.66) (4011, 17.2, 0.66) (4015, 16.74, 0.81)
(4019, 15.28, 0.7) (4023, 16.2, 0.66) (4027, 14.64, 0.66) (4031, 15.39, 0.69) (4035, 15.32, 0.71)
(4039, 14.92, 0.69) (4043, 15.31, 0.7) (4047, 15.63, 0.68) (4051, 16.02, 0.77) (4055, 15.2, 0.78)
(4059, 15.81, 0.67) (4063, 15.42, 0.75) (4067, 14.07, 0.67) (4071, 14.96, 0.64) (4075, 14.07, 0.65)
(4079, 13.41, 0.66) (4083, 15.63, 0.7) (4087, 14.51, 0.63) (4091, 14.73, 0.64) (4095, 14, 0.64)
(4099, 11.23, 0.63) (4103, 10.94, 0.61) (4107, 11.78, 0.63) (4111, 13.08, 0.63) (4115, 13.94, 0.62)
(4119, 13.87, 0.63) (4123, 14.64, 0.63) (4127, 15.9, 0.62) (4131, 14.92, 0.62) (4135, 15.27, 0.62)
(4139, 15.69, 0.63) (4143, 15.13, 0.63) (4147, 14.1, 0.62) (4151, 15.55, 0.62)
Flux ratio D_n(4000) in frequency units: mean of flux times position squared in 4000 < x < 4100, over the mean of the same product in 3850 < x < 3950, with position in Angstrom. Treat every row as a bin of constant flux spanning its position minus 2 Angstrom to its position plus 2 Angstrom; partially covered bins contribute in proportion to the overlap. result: 1.29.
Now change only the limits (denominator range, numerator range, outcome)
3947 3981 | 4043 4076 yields 1.42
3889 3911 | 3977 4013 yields 1.27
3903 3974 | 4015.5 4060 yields 1.33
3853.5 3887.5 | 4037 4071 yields 1.37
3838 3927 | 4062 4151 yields 1.27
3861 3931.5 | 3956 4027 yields 1.16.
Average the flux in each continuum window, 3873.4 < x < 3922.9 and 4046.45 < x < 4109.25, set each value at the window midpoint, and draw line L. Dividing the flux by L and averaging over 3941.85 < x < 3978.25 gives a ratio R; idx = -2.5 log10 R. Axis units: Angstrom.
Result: 0.124 mag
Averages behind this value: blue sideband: 12.2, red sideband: 14.2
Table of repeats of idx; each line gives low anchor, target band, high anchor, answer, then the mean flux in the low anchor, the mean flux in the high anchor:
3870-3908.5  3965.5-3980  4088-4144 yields 0.30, 11.6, 13.9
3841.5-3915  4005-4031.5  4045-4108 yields -0.16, 12.4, 14.3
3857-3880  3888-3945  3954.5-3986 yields -0.06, 12.7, 10.9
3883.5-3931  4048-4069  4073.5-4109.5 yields -0.16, 12.5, 13.4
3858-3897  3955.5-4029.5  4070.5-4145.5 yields -0.07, 11.7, 14.1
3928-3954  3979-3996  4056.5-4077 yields -0.11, 12.5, 14.9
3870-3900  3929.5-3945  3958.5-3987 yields -0.05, 11.2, 10.9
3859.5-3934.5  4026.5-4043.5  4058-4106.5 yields -0.12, 12.3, 14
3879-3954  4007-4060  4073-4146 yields -0.17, 12.5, 14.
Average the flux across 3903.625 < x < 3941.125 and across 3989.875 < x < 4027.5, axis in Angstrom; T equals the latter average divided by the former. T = 1.24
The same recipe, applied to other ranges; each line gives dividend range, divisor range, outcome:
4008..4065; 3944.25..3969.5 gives 1.29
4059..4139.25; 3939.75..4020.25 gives 1.04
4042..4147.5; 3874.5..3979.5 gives 1.21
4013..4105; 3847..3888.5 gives 1.19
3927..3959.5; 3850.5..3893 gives 1.02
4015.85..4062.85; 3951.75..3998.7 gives 1.25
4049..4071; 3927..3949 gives 1.25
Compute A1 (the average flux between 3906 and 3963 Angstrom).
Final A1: 12.9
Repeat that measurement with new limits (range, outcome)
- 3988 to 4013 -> 15.8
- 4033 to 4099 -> 14.8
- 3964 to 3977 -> 8.82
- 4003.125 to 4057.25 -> 15.6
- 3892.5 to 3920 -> 13.1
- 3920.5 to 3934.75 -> 12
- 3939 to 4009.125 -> 13.1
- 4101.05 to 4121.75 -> 12.8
